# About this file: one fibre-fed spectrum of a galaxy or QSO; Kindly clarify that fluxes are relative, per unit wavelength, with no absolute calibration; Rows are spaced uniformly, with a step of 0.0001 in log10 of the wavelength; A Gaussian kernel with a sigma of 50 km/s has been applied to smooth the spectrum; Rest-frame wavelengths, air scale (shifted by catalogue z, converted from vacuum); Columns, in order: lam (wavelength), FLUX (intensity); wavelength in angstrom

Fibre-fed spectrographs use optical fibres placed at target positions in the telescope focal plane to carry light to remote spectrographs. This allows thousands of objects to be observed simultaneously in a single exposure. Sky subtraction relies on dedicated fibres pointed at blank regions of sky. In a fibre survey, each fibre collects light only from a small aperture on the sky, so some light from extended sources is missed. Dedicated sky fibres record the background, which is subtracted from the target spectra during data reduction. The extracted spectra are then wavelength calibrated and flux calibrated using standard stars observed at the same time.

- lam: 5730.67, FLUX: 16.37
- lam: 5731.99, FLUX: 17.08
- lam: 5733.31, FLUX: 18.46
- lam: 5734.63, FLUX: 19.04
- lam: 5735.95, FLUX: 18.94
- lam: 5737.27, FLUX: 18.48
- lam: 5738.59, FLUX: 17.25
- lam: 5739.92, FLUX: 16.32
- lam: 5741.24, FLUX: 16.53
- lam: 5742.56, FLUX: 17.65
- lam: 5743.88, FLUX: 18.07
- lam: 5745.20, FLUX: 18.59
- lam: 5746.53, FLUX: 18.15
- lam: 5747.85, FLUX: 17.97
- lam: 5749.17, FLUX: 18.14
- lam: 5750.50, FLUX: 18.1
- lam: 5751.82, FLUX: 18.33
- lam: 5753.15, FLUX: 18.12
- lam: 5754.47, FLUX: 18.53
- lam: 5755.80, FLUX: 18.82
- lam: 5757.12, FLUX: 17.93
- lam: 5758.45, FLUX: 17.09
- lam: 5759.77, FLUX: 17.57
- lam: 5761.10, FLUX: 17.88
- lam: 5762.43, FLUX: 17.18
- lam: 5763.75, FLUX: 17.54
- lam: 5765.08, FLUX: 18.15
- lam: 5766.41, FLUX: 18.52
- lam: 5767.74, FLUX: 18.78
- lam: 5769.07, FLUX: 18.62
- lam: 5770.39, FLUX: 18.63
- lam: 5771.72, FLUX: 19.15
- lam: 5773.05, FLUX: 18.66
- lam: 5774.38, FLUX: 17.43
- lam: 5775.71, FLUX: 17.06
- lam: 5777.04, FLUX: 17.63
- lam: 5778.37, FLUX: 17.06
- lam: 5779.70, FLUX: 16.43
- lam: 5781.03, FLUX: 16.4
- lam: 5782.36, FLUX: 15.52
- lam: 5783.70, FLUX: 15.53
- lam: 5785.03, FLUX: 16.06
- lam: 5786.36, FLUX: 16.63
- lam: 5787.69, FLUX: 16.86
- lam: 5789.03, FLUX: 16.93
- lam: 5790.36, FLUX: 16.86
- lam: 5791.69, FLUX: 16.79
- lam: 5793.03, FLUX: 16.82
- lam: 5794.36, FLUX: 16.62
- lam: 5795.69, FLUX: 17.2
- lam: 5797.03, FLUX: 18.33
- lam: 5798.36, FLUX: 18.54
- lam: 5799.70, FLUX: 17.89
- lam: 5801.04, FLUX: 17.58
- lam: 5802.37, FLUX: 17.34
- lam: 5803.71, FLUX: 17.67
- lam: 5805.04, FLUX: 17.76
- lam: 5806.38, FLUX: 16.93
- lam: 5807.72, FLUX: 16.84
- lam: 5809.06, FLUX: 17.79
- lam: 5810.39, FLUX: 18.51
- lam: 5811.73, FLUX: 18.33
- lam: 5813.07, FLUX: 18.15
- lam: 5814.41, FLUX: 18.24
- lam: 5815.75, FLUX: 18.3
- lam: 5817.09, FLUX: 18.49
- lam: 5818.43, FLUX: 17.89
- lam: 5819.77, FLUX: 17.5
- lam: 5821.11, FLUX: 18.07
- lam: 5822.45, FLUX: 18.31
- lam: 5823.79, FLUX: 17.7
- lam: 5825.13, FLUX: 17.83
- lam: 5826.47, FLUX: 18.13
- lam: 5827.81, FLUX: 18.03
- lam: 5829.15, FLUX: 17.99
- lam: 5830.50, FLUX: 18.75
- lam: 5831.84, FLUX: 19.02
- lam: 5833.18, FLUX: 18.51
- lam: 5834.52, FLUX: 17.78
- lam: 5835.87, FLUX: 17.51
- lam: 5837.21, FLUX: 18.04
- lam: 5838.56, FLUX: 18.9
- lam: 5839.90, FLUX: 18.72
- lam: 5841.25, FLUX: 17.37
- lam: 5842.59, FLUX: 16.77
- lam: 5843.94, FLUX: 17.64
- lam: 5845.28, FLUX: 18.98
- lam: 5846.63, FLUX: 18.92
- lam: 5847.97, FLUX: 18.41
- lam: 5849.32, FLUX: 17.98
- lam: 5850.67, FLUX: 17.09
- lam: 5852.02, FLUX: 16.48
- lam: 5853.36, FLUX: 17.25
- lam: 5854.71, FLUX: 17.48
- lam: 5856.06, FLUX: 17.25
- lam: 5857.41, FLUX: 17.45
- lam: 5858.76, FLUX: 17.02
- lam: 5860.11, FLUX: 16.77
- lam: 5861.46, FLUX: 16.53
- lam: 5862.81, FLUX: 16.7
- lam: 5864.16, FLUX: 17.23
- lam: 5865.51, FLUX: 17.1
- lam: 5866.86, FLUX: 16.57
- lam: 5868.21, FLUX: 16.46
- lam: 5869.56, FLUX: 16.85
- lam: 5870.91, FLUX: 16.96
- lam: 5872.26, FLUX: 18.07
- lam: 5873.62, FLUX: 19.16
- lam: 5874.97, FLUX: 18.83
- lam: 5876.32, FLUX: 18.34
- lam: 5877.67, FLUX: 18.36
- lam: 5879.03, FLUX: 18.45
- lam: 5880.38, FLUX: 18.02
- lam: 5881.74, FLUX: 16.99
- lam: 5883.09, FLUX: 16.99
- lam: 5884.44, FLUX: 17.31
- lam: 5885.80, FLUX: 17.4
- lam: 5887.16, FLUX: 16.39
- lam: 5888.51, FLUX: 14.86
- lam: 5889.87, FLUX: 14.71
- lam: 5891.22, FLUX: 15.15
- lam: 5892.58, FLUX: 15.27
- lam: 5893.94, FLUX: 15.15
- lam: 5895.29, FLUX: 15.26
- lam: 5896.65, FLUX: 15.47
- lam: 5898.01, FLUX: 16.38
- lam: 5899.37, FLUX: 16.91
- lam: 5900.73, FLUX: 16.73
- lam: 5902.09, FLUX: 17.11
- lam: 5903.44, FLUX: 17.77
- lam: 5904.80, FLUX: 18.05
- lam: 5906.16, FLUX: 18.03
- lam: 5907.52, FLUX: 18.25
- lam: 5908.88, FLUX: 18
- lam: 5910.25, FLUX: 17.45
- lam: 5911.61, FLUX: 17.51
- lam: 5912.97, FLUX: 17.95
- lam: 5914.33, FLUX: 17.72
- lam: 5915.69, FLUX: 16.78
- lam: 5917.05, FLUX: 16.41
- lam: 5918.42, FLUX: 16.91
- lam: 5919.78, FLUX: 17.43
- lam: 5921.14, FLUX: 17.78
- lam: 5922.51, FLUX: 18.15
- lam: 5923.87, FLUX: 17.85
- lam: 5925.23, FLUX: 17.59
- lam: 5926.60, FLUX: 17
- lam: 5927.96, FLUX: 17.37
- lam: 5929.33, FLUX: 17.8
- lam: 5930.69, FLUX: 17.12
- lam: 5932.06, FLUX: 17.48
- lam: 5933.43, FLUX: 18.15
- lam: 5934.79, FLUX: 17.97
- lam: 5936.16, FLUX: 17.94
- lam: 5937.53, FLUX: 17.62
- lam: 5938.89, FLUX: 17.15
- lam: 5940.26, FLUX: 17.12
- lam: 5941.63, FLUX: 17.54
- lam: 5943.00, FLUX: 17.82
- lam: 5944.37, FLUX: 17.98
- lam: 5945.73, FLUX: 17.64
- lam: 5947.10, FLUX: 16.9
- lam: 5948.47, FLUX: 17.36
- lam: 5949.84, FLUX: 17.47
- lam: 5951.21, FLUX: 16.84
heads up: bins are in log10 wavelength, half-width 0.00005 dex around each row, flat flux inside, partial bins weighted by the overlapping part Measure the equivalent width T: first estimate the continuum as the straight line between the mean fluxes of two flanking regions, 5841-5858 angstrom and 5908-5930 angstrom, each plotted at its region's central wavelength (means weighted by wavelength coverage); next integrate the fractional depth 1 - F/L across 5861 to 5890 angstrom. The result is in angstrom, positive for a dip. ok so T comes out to 0.5 angstrom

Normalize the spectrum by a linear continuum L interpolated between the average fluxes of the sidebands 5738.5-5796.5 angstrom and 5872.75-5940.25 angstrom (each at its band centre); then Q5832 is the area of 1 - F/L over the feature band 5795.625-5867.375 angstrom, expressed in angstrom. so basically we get -1.6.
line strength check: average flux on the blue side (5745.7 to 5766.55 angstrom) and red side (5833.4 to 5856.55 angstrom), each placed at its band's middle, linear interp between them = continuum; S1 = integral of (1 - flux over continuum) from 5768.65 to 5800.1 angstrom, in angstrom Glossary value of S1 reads 1.3 angstrom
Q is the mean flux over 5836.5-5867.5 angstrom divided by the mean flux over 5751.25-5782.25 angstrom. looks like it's 1.0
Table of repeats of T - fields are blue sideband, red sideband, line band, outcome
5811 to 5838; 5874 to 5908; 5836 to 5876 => 0.0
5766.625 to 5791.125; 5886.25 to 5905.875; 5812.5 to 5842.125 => -2.4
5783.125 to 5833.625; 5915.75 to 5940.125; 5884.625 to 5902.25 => 1.6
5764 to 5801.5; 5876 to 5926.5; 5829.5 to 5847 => -1.0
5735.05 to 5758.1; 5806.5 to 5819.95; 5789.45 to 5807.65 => 0.6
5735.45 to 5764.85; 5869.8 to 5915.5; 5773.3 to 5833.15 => 0.2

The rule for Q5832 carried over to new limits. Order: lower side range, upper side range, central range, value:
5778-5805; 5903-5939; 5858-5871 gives 0.4 angstrom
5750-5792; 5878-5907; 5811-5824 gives -0.7 angstrom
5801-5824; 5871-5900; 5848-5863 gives 0.1 angstrom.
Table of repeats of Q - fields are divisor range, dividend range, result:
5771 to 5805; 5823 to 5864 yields 1.03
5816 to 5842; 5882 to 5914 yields 0.92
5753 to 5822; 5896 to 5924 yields 0.99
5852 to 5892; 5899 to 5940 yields 1.02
